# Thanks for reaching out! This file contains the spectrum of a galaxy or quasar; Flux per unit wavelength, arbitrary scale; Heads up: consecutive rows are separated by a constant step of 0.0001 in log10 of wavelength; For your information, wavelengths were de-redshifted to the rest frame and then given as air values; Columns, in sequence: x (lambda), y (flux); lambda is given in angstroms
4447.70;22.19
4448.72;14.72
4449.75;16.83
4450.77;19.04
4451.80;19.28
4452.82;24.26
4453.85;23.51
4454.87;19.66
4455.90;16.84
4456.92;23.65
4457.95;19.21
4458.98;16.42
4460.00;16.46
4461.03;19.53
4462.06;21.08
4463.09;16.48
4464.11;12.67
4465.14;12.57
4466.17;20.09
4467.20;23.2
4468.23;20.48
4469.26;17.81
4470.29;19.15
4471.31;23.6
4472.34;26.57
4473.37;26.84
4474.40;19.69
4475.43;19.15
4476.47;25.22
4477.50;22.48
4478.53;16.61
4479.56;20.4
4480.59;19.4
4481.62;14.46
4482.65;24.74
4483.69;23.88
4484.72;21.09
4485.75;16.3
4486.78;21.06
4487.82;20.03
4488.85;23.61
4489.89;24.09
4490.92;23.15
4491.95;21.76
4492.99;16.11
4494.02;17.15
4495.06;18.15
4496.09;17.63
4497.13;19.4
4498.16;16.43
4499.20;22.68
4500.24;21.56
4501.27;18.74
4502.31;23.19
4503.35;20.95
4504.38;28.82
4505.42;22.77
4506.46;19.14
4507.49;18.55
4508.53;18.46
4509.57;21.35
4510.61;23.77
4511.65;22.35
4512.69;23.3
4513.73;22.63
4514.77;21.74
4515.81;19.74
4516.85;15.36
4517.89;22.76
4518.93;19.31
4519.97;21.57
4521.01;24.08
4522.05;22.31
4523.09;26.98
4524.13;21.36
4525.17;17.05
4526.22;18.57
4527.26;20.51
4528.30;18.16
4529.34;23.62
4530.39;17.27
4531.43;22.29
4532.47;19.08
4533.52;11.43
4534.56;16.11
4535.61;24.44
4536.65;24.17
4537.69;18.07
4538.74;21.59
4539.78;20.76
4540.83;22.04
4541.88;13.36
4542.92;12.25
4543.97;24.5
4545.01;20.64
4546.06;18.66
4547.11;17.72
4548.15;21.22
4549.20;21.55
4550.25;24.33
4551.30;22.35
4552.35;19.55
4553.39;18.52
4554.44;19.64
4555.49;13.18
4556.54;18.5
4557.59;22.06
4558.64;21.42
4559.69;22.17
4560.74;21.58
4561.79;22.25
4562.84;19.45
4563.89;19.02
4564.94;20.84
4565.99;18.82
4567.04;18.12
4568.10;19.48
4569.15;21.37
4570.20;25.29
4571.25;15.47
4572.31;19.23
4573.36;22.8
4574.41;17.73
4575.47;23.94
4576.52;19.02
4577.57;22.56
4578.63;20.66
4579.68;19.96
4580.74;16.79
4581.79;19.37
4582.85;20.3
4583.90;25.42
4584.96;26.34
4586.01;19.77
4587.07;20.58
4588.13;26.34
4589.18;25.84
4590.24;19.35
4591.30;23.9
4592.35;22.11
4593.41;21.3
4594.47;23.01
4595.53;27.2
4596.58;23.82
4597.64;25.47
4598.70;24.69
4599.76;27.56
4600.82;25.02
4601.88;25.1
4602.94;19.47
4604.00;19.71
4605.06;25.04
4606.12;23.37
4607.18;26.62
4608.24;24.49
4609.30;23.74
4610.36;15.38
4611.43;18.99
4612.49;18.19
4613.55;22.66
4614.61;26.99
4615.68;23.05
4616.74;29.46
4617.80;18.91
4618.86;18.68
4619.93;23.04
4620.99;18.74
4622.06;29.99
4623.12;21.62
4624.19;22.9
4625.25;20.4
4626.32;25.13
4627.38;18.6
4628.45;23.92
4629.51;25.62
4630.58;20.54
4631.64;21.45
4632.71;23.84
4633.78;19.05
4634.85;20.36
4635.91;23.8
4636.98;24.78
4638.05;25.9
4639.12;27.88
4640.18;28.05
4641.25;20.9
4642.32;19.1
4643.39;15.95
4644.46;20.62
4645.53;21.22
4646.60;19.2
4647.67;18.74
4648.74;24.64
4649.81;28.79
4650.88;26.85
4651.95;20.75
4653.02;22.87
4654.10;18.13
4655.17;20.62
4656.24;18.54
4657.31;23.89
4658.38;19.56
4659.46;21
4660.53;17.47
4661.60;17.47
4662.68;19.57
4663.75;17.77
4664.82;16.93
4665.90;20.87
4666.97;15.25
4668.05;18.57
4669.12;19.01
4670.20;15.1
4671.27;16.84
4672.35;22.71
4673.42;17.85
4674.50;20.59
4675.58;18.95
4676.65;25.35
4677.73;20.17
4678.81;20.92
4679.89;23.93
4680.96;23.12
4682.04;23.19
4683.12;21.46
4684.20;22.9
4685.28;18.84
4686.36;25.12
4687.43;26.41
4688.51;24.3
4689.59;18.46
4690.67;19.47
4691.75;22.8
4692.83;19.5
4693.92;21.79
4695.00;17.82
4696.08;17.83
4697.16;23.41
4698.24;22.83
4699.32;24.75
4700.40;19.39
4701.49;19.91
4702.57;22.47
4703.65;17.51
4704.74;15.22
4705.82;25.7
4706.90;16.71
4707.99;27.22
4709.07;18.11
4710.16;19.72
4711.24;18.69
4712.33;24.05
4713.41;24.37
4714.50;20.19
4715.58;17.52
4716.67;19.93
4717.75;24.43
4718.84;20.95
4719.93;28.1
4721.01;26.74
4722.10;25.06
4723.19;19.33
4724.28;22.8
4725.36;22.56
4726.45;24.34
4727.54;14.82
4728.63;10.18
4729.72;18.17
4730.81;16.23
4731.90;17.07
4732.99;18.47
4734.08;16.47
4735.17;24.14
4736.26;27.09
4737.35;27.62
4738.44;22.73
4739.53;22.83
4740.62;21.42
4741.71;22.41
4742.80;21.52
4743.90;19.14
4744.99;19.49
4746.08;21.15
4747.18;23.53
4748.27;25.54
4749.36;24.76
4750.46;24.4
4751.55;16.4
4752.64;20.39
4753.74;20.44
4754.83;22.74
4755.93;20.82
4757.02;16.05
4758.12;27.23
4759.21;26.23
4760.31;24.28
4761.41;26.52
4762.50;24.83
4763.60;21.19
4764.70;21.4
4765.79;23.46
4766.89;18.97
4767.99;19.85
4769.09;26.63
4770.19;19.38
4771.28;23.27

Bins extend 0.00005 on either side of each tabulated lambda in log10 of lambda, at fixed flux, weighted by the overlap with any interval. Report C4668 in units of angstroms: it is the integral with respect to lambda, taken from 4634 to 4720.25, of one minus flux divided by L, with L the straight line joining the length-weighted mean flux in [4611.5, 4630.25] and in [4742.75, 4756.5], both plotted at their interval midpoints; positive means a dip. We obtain 4.2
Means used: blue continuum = 22.7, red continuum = 21.6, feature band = 21.1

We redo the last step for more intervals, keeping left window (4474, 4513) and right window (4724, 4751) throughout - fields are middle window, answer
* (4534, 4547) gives 0.73 angstroms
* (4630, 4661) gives -1.35 angstroms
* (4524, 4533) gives 0.47 angstroms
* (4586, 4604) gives -2.30 angstroms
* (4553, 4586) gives 0.76 angstroms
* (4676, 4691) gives -0.98 angstroms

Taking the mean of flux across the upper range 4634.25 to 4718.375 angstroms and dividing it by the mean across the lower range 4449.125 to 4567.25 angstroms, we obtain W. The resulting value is 1.0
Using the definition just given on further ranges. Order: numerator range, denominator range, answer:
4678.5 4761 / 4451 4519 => 1.05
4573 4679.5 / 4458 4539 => 1.07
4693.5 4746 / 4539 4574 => 1.05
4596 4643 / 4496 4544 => 1.12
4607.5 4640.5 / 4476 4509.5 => 1.11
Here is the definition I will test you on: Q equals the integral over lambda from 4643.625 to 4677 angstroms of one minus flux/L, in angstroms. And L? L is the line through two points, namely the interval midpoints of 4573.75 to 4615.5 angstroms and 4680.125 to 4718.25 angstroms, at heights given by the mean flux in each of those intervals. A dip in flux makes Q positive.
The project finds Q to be 2.5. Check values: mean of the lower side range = 22.5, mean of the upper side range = 21.3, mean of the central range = 20.1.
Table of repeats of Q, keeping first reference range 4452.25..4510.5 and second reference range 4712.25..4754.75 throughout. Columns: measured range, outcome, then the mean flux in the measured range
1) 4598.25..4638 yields -3.45 angstroms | 22.8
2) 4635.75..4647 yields -0.77 angstroms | 22.5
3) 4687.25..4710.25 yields 0.42 angstroms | 20.9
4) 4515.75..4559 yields 1.35 angstroms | 20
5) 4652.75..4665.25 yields 1.00 angstroms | 19.4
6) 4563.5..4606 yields -2.39 angstroms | 22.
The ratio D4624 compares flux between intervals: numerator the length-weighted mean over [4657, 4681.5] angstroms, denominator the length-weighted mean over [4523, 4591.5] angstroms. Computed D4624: 0.97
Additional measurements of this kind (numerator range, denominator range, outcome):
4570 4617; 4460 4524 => 1.09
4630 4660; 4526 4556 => 1.13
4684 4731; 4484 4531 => 1.01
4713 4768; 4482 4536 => 1.05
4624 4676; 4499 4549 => 1.02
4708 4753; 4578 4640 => 0.94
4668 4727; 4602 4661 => 0.96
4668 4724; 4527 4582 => 1.07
